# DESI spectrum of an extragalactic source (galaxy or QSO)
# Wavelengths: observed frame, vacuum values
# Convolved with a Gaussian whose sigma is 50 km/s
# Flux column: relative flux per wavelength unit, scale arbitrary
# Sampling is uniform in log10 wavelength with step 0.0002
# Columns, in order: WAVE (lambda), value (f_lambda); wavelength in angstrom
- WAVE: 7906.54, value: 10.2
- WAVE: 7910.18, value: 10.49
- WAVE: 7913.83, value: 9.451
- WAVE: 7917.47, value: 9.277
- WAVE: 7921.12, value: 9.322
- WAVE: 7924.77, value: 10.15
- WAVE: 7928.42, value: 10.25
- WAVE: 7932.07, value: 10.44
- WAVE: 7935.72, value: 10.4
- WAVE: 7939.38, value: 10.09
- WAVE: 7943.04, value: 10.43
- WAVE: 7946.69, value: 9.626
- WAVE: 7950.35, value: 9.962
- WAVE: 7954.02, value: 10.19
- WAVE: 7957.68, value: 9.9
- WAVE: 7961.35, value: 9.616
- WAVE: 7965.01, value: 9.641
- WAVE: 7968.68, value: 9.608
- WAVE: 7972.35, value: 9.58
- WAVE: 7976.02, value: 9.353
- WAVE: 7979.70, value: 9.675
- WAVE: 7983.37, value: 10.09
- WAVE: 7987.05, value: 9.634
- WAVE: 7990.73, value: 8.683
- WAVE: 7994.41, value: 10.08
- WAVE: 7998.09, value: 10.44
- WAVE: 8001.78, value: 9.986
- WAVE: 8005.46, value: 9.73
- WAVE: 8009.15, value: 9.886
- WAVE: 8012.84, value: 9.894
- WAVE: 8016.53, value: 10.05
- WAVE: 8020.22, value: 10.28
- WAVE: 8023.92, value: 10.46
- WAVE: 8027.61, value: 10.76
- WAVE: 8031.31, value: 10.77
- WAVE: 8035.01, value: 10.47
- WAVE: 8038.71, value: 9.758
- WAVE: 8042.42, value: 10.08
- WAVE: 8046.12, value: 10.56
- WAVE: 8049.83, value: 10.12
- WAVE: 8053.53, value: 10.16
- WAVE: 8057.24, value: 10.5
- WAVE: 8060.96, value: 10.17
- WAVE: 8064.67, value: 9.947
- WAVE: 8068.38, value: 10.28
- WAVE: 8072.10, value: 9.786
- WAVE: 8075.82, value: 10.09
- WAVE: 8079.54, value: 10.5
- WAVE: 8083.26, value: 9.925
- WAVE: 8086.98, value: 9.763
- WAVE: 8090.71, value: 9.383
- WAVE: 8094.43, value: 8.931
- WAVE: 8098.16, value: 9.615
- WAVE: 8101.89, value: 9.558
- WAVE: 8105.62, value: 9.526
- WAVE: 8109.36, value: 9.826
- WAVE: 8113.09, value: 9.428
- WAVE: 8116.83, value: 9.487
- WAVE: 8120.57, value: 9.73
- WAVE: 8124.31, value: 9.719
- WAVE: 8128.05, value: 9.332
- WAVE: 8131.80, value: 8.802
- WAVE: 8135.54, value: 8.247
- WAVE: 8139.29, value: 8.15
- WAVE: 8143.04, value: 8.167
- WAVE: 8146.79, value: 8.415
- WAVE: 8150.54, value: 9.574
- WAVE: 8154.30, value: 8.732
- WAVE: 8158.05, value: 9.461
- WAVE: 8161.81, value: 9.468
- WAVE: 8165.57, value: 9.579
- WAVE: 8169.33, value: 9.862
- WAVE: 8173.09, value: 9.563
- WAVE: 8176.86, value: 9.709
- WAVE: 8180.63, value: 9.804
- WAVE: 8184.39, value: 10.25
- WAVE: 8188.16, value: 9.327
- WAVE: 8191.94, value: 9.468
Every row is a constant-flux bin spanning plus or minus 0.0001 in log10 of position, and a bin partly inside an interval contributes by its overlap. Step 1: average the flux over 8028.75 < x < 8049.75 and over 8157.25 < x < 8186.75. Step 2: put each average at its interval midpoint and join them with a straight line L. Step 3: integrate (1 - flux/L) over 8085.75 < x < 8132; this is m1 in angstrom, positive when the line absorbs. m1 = 2.4 angstrom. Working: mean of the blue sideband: 10.3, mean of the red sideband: 9.72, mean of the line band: 9.49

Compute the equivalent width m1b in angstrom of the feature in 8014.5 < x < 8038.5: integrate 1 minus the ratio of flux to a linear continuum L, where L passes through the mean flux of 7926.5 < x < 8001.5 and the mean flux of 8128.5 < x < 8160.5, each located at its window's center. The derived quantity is -2.3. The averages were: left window 9.89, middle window 10.4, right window 8.74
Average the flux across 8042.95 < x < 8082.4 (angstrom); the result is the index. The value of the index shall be 10.2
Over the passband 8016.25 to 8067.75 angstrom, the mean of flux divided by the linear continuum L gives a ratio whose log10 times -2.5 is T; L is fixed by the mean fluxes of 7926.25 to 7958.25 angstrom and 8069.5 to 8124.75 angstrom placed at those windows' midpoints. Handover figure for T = -0.05 mag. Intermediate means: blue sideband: 10.2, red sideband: 9.69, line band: 10.3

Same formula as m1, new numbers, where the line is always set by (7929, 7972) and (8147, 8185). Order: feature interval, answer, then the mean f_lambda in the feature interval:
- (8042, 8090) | -1.91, 10.1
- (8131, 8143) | 1.58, 8.33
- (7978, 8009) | 0.31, 9.8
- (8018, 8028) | -0.62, 10.4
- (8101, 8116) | 0.11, 9.58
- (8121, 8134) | 0.41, 9.31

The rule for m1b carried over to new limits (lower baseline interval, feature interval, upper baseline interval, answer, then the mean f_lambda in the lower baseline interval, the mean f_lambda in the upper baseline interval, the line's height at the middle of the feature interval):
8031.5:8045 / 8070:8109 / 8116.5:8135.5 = -0.2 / 10.2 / 9.3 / 9.68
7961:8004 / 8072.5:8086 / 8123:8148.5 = -1.6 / 9.7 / 8.67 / 9.05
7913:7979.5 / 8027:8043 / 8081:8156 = -1.4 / 9.85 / 9.22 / 9.53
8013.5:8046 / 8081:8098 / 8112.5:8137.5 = 0.2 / 10.3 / 9.23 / 9.64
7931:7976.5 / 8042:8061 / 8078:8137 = -1.3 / 9.92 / 9.49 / 9.65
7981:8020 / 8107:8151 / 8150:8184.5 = 2.6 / 9.86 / 9.57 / 9.64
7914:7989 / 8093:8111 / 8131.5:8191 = -0.2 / 9.85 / 9.21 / 9.39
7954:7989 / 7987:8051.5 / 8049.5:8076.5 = -1.1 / 9.7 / 10.1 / 9.93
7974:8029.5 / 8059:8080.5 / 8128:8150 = -2.1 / 9.93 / 8.52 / 9.23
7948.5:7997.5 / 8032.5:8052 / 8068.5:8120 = -1.0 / 9.71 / 9.7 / 9.7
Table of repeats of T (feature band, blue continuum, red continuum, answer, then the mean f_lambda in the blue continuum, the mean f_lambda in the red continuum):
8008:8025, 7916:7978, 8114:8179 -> -0.05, 9.87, 9.18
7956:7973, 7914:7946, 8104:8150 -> 0.02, 10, 9.08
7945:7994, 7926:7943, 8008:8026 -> 0.06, 10.3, 10.1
